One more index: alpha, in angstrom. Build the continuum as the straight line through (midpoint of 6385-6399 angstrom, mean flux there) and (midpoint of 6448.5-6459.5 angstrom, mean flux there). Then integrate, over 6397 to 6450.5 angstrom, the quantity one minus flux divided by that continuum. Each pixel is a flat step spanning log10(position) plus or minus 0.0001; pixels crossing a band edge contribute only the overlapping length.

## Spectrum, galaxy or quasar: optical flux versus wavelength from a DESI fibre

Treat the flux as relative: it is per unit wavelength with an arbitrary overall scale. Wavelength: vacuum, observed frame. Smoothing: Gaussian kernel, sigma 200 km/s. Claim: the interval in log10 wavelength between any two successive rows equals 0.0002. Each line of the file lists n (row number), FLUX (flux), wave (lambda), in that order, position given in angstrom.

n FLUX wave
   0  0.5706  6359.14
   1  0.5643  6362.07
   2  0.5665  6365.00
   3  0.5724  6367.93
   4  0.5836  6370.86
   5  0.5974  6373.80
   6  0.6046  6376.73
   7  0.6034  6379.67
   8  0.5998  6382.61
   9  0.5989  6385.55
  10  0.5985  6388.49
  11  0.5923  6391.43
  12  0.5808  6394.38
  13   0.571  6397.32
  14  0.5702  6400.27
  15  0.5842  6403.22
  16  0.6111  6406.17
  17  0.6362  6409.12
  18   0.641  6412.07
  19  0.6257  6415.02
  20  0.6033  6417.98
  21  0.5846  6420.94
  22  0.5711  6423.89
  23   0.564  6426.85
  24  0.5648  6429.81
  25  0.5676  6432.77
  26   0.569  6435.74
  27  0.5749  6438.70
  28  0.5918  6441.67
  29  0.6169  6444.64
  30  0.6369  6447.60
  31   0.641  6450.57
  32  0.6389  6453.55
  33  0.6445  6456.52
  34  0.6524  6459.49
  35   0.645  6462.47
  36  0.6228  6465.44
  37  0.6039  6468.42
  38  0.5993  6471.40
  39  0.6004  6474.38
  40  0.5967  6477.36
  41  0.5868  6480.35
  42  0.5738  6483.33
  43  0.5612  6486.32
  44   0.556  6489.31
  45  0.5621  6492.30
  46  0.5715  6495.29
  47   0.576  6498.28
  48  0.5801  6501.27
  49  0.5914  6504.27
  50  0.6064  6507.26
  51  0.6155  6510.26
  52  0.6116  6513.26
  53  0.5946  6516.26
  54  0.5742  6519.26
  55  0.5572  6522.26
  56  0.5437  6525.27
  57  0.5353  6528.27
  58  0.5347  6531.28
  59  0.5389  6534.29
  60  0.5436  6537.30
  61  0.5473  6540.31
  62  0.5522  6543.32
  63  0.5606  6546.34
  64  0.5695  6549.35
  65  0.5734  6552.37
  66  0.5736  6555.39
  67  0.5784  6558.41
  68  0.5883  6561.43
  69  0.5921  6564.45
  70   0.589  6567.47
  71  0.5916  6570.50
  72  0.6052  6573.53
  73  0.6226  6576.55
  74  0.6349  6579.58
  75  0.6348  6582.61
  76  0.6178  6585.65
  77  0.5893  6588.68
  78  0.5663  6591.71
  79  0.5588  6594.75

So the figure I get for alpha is 1.7 angstrom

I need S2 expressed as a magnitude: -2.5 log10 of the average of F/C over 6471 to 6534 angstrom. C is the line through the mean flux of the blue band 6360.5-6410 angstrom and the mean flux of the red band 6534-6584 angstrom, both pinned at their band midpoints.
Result 0.02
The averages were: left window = 0.59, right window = 0.583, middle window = 0.576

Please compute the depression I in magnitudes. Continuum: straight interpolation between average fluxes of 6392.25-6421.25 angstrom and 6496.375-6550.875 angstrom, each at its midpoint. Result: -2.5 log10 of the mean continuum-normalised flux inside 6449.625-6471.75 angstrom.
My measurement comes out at -0.08 mag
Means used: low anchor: 0.601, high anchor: 0.568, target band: 0.632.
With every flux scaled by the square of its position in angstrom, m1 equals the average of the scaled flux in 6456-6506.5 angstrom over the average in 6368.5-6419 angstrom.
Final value 1.02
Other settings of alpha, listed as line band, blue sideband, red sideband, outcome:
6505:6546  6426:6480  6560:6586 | 2.8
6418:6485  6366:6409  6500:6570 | -2.2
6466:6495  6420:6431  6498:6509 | 0.1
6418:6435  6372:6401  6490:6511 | 0.5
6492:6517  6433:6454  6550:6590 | 0.5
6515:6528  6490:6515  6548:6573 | 0.5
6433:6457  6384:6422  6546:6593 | -0.5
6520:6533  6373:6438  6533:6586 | 0.9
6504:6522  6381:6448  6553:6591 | 0.0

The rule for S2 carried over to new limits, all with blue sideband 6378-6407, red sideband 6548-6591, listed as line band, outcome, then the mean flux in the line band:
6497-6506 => 0.02 mag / 0.584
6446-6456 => -0.08 mag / 0.639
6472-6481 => 0.00 mag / 0.596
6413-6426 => -0.01 mag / 0.597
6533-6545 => 0.10 mag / 0.546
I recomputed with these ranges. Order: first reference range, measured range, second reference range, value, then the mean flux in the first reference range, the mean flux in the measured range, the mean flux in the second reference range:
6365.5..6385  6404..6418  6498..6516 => -0.05 mag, 0.592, 0.624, 0.598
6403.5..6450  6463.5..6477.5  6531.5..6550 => -0.05 mag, 0.598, 0.607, 0.55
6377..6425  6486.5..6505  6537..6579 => 0.03 mag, 0.599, 0.571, 0.58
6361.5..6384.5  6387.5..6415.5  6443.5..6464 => 0.01 mag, 0.588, 0.6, 0.64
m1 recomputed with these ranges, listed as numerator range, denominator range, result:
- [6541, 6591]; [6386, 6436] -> 1.05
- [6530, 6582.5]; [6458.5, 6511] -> 1.00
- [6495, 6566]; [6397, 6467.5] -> 0.97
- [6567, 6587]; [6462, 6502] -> 1.08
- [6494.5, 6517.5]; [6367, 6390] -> 1.04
